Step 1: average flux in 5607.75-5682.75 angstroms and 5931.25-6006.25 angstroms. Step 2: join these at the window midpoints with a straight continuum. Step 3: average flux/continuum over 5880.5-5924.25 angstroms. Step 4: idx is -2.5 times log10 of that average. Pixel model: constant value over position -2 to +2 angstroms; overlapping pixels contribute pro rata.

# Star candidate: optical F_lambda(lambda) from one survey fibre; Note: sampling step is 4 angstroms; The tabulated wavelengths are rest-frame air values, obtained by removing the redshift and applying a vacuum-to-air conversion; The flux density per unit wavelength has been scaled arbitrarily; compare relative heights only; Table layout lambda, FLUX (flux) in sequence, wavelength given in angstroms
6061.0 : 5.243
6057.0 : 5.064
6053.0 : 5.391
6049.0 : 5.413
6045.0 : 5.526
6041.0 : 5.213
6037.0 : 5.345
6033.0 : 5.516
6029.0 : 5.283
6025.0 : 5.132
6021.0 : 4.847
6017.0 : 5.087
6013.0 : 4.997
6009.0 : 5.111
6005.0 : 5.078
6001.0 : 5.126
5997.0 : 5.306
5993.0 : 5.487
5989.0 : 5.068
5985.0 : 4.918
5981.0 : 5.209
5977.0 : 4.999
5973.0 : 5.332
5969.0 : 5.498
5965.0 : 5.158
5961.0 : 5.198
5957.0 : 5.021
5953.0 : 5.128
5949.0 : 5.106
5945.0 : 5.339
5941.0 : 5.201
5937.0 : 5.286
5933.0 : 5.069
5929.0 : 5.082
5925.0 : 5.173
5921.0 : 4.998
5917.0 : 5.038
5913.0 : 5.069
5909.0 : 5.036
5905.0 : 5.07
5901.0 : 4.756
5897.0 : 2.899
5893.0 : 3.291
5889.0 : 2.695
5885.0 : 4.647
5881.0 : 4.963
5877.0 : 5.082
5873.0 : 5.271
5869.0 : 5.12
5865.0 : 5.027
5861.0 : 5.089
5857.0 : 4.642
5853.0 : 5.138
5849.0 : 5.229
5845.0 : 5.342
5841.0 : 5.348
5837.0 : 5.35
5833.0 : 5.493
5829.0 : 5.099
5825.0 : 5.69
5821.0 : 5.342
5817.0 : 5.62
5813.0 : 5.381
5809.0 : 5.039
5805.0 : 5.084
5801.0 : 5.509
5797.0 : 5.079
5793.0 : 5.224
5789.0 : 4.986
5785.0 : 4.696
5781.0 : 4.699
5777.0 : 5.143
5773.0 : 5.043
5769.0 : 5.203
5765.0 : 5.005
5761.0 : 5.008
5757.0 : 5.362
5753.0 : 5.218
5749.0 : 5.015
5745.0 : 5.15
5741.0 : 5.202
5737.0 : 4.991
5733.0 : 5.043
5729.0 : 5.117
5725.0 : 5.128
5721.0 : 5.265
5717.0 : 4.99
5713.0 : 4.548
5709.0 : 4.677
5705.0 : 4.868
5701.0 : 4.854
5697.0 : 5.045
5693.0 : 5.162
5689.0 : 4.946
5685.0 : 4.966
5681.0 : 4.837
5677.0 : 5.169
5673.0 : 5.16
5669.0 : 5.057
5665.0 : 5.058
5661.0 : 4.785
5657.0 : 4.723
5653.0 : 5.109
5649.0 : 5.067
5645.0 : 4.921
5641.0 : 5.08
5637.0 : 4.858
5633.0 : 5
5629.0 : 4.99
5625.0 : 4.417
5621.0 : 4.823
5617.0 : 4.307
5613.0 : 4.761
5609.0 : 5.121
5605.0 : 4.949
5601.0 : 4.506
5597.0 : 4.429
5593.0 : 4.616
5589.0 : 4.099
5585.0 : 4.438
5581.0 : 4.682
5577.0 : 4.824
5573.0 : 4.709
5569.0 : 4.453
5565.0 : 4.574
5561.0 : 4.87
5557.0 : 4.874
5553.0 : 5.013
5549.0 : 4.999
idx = 0.16 mag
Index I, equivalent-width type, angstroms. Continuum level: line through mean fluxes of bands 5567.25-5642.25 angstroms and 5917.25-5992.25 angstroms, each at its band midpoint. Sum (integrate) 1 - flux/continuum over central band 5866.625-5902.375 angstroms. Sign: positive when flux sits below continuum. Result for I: 5.4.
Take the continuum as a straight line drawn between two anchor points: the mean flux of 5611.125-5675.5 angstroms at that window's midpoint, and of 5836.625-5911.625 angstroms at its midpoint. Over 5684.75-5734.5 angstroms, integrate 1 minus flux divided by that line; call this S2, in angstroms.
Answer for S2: -1.3 angstroms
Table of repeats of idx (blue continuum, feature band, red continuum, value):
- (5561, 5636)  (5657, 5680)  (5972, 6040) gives -0.059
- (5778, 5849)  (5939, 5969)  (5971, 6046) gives 0.002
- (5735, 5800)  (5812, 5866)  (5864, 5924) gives -0.101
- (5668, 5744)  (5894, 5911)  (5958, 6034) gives 0.171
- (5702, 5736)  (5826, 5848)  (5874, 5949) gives -0.113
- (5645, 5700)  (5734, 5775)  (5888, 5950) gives -0.046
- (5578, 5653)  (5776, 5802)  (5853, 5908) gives -0.095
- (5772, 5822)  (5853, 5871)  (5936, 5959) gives 0.036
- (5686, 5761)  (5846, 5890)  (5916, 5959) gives 0.050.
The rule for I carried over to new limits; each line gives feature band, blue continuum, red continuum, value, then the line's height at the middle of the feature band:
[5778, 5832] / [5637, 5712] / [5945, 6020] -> -1.6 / 5.05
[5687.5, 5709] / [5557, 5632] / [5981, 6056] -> -0.7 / 4.79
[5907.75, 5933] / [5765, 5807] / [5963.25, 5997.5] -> 0.5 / 5.17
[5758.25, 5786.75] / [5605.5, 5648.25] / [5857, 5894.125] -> -1.7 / 4.7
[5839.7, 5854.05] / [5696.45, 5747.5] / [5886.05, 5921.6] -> -2.4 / 4.52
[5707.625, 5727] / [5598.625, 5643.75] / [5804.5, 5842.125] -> 0.5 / 5.06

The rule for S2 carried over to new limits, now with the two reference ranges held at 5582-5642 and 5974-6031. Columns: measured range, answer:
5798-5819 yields -1.8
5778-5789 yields 0.2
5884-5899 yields 5.1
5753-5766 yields -0.8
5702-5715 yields 0.2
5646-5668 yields -1.0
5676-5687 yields -0.5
